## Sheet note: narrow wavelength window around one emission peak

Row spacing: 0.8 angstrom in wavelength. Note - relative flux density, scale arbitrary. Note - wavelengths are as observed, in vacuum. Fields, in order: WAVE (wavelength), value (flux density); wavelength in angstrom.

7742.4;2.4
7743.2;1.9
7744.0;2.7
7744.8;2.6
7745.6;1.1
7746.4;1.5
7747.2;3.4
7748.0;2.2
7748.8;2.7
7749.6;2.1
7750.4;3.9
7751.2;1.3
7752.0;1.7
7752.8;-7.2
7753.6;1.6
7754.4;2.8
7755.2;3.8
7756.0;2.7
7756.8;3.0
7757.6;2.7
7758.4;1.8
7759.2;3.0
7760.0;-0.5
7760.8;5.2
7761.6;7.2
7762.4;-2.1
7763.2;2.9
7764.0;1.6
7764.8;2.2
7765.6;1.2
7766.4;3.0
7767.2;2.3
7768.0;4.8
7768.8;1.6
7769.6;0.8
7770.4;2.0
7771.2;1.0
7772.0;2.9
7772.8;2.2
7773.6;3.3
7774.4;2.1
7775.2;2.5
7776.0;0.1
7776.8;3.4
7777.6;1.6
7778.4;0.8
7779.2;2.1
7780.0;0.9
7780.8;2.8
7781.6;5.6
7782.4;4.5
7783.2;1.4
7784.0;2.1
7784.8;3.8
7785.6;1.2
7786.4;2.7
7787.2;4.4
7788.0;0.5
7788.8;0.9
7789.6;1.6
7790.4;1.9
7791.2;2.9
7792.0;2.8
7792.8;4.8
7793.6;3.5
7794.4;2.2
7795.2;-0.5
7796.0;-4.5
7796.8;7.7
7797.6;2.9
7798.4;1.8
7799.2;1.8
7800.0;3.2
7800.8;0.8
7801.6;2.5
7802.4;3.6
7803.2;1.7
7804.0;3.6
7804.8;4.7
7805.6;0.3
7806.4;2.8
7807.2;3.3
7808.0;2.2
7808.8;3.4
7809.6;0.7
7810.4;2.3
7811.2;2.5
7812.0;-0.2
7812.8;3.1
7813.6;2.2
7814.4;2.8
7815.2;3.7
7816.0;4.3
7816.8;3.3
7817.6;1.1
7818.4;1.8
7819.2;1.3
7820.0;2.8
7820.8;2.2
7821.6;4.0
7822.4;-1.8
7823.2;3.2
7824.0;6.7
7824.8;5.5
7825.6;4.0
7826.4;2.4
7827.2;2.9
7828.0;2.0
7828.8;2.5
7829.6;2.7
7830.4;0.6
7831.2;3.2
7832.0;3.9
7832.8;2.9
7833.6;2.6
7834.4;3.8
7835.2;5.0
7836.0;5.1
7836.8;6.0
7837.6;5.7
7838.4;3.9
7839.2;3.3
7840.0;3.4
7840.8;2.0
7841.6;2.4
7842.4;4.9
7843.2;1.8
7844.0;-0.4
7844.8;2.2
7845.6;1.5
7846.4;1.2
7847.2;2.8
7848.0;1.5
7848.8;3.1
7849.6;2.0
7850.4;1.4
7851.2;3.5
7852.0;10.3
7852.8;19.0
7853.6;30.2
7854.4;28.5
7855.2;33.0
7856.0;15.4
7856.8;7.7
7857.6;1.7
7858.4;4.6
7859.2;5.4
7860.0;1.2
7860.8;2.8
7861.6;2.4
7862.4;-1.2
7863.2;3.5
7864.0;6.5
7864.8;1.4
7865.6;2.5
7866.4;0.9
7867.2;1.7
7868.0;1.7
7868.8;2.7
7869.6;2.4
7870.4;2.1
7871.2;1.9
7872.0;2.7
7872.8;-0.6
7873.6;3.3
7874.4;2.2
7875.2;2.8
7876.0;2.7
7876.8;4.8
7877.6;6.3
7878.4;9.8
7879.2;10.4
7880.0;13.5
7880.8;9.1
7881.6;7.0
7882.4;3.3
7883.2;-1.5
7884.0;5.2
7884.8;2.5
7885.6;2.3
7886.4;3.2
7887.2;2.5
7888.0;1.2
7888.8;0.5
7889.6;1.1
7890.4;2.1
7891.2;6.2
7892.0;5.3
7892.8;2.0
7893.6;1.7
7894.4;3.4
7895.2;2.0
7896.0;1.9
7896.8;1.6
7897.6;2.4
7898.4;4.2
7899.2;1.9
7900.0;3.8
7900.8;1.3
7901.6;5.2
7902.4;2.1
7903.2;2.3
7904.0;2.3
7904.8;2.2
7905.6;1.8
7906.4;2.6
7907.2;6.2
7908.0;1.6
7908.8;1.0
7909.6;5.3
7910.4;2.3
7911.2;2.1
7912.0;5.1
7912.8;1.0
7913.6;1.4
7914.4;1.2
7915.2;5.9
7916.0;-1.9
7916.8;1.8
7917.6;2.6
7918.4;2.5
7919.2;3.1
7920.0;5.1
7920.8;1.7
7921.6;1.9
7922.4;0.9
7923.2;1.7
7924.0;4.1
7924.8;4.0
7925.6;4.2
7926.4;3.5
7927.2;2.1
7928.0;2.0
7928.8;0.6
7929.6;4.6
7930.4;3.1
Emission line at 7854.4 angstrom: H-alpha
